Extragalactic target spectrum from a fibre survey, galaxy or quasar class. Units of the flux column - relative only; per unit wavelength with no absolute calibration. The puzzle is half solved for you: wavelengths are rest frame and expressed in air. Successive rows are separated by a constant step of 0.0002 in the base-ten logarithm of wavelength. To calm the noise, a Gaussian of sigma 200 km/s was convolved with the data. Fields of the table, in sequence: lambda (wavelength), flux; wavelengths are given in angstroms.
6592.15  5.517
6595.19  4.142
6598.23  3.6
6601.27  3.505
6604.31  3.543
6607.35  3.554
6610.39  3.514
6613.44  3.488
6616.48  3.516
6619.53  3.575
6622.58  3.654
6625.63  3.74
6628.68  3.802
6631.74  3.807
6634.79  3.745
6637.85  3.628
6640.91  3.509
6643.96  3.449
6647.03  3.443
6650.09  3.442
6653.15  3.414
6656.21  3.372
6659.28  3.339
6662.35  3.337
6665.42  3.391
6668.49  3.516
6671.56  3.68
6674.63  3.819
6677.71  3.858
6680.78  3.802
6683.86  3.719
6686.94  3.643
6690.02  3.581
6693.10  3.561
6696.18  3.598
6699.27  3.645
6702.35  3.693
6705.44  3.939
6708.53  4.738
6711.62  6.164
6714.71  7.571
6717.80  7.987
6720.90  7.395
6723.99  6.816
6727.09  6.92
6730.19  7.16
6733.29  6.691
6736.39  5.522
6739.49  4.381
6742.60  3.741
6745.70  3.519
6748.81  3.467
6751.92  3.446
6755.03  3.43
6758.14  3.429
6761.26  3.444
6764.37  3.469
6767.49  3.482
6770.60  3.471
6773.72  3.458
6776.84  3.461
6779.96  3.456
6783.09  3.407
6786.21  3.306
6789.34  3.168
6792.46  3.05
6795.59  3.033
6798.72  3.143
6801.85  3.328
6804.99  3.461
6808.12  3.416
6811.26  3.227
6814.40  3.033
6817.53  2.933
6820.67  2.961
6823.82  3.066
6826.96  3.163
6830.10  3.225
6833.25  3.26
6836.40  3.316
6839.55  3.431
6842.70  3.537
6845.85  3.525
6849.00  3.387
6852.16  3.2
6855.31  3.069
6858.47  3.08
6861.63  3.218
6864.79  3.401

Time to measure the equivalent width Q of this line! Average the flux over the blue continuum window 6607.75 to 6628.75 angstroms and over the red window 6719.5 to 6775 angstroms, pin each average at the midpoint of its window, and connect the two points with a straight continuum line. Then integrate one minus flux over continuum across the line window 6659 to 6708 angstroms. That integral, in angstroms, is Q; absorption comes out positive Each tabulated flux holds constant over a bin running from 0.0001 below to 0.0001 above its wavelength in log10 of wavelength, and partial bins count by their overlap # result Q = 5.38 angstroms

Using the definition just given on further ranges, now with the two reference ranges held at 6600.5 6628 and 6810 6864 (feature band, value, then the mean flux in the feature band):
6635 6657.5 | 0.26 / 3.48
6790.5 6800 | 0.60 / 3.08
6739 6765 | -1.62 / 3.56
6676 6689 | -1.06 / 3.75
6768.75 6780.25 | -0.50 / 3.46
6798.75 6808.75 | -0.28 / 3.36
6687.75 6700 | -0.53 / 3.6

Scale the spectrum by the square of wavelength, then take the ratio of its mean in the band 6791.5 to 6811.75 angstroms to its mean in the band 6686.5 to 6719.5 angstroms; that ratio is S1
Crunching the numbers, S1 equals 0.7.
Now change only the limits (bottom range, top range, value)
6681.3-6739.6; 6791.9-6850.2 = 0.63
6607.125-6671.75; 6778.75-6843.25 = 0.96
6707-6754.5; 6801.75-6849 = 0.59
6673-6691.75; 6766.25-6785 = 0.95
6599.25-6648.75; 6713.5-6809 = 1.26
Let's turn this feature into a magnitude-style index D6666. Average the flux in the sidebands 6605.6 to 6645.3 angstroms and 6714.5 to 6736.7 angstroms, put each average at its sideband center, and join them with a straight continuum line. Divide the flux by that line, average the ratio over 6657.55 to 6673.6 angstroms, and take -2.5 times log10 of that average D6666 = 0.40 mag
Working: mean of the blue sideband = 3.61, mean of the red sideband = 7.06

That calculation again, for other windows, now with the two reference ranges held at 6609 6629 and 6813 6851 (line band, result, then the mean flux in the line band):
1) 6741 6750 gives -0.06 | 3.58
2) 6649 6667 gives 0.05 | 3.38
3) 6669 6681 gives -0.08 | 3.77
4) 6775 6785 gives -0.04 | 3.44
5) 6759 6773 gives -0.04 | 3.46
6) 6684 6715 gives -0.22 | 4.26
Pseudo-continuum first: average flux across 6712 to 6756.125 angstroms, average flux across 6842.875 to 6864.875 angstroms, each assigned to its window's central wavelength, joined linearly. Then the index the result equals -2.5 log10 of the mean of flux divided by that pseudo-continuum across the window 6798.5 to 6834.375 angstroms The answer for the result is 0.25 mag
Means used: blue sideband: 5.61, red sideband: 3.28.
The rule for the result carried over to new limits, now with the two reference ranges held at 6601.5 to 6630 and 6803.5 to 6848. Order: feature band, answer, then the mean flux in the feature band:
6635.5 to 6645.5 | 0.00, 3.54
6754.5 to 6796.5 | -0.01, 3.37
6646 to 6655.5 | 0.03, 3.43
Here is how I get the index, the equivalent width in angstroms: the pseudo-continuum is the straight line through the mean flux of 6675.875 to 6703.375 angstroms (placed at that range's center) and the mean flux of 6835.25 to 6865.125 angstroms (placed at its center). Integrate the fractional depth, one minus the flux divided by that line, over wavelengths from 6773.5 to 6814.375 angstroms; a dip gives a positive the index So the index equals 1.9 angstroms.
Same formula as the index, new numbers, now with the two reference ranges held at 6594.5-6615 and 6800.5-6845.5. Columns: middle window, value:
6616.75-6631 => -0.5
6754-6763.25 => -0.2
